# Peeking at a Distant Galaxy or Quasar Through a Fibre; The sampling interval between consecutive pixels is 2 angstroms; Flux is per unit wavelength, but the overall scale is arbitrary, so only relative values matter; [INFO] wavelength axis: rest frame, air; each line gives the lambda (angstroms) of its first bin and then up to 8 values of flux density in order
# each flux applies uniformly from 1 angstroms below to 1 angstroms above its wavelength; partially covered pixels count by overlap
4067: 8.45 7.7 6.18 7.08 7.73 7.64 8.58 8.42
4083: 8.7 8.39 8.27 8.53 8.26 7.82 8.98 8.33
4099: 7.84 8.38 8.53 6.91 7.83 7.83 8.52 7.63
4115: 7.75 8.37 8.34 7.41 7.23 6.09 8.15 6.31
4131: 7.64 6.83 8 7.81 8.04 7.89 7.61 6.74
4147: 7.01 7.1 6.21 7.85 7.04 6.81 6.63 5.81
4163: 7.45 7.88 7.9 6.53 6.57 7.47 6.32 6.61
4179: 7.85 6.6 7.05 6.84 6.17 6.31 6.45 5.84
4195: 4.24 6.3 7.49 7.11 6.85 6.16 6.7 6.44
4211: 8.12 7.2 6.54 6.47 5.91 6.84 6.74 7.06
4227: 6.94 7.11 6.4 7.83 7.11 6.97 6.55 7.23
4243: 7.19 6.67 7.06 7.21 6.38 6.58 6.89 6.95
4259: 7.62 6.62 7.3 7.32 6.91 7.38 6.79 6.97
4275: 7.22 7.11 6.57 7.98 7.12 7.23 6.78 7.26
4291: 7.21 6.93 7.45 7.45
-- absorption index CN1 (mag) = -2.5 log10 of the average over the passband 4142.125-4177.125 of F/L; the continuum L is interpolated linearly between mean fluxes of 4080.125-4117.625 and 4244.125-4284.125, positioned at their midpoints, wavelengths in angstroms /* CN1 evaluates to 0.11 mag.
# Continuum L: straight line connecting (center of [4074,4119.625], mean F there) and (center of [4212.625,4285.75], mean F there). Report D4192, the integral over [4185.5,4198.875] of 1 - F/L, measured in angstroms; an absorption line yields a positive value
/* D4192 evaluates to 2.5 angstroms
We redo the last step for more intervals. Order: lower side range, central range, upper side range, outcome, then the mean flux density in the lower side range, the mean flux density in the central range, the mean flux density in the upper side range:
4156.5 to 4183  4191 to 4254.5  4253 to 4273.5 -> 2.4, 6.96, 6.75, 7.05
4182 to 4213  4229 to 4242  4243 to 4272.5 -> -0.4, 6.56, 7.02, 6.98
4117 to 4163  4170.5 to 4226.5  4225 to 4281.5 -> 3.7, 7.24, 6.66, 7.02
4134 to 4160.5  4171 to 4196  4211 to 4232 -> 2.0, 7.26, 6.48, 6.79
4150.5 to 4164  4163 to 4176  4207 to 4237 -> -0.5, 6.85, 7.14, 6.9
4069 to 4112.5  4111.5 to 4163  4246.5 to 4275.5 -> 2.9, 8.02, 7.31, 7.01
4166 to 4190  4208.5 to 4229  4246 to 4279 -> 0.2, 6.85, 6.85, 7.01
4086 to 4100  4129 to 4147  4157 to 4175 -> 0.0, 8.29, 7.47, 6.98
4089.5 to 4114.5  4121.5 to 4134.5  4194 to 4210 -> 0.9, 8.07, 7.09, 6.41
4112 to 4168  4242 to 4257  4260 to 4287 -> 0.6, 7.34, 6.86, 7.1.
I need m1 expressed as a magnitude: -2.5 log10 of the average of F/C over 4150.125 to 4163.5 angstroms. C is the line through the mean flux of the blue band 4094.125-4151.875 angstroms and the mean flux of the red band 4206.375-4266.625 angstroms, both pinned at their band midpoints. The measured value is 0.09 mag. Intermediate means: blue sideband 7.63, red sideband 6.93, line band 6.81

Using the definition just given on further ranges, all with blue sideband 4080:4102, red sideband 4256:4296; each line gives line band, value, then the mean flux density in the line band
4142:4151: 0.14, 7.01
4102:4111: 0.05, 7.86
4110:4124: 0.04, 7.89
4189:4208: 0.20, 6.35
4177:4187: 0.12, 6.95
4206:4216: 0.08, 7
